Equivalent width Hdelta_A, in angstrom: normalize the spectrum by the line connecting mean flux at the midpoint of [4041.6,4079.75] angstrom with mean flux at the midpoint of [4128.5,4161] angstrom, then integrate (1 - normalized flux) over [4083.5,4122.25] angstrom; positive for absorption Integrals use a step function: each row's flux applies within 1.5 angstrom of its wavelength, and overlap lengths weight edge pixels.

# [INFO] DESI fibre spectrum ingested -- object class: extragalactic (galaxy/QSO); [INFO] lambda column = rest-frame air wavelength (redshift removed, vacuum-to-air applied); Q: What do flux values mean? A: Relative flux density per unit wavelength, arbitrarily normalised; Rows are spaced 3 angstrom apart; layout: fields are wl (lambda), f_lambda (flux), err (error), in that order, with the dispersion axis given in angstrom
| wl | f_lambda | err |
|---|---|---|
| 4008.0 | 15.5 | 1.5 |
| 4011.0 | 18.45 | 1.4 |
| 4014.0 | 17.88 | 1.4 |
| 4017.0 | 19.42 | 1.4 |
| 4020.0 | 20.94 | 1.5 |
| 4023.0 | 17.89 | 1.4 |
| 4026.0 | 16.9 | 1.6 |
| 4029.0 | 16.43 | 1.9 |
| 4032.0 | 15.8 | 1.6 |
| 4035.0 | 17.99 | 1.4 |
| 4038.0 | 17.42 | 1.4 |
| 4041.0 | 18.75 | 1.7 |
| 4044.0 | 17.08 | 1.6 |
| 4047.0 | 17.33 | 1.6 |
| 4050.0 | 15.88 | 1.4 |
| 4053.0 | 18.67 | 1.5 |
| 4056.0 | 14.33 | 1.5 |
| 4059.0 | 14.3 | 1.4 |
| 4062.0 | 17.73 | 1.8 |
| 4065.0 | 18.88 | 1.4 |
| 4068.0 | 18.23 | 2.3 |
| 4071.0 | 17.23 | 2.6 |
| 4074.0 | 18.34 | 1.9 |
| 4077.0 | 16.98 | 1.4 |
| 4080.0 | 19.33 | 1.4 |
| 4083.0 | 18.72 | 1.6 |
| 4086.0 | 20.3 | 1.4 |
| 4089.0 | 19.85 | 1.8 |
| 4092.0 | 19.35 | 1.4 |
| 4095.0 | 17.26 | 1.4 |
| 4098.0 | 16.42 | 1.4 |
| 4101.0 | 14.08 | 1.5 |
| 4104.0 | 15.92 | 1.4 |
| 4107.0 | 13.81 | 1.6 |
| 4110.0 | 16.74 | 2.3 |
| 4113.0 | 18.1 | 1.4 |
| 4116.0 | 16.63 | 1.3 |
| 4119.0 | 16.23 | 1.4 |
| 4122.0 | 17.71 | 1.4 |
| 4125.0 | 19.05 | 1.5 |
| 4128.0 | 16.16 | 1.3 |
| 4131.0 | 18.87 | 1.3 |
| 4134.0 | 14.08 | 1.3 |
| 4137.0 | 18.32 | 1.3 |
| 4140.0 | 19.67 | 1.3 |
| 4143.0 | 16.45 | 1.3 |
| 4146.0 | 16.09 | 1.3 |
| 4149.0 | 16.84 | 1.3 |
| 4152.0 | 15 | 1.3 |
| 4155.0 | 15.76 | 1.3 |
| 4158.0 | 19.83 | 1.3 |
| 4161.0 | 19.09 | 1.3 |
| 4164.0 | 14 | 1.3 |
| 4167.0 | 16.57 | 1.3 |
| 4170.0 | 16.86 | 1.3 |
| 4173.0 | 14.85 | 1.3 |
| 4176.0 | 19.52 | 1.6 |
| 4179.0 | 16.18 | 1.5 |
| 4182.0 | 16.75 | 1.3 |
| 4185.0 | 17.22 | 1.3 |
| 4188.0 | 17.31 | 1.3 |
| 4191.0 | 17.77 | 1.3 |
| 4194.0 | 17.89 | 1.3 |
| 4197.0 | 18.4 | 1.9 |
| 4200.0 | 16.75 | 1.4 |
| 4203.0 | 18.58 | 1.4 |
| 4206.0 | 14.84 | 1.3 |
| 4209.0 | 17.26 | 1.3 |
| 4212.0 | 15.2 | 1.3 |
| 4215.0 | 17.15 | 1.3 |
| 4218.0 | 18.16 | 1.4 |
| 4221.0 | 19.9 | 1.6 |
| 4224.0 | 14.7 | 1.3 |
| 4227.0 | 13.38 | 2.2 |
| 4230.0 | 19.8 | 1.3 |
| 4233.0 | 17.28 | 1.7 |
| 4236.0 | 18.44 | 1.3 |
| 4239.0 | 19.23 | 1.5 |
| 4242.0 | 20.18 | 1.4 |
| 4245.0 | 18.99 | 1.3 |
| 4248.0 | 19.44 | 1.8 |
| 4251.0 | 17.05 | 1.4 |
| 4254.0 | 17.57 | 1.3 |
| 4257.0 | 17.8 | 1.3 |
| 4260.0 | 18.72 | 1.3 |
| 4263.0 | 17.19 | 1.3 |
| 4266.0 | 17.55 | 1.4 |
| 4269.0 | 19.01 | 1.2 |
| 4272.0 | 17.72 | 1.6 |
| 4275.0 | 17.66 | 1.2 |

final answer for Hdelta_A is 0.1 angstrom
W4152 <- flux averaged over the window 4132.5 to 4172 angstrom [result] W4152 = 16.8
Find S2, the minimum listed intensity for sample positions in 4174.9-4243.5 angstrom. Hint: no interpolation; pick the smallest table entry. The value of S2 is 13.38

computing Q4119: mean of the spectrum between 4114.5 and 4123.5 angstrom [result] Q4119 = 16.9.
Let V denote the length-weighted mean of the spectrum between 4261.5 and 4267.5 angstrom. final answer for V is 17.4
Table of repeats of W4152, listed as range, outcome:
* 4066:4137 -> 17.4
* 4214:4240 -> 17.5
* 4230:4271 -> 18.4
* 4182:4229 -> 17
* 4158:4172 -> 16.9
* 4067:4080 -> 17.9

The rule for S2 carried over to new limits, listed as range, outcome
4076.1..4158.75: 13.81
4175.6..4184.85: 16.18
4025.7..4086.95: 14.3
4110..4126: 16.23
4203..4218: 14.84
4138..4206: 14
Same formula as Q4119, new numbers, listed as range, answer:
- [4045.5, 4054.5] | 17.3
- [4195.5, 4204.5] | 17.9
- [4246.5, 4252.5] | 18.2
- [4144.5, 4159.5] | 16.7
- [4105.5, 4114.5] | 16.2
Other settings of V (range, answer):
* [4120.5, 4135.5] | 17.2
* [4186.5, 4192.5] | 17.5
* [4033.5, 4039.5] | 17.7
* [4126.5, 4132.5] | 17.5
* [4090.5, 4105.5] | 16.6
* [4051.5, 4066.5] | 16.8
